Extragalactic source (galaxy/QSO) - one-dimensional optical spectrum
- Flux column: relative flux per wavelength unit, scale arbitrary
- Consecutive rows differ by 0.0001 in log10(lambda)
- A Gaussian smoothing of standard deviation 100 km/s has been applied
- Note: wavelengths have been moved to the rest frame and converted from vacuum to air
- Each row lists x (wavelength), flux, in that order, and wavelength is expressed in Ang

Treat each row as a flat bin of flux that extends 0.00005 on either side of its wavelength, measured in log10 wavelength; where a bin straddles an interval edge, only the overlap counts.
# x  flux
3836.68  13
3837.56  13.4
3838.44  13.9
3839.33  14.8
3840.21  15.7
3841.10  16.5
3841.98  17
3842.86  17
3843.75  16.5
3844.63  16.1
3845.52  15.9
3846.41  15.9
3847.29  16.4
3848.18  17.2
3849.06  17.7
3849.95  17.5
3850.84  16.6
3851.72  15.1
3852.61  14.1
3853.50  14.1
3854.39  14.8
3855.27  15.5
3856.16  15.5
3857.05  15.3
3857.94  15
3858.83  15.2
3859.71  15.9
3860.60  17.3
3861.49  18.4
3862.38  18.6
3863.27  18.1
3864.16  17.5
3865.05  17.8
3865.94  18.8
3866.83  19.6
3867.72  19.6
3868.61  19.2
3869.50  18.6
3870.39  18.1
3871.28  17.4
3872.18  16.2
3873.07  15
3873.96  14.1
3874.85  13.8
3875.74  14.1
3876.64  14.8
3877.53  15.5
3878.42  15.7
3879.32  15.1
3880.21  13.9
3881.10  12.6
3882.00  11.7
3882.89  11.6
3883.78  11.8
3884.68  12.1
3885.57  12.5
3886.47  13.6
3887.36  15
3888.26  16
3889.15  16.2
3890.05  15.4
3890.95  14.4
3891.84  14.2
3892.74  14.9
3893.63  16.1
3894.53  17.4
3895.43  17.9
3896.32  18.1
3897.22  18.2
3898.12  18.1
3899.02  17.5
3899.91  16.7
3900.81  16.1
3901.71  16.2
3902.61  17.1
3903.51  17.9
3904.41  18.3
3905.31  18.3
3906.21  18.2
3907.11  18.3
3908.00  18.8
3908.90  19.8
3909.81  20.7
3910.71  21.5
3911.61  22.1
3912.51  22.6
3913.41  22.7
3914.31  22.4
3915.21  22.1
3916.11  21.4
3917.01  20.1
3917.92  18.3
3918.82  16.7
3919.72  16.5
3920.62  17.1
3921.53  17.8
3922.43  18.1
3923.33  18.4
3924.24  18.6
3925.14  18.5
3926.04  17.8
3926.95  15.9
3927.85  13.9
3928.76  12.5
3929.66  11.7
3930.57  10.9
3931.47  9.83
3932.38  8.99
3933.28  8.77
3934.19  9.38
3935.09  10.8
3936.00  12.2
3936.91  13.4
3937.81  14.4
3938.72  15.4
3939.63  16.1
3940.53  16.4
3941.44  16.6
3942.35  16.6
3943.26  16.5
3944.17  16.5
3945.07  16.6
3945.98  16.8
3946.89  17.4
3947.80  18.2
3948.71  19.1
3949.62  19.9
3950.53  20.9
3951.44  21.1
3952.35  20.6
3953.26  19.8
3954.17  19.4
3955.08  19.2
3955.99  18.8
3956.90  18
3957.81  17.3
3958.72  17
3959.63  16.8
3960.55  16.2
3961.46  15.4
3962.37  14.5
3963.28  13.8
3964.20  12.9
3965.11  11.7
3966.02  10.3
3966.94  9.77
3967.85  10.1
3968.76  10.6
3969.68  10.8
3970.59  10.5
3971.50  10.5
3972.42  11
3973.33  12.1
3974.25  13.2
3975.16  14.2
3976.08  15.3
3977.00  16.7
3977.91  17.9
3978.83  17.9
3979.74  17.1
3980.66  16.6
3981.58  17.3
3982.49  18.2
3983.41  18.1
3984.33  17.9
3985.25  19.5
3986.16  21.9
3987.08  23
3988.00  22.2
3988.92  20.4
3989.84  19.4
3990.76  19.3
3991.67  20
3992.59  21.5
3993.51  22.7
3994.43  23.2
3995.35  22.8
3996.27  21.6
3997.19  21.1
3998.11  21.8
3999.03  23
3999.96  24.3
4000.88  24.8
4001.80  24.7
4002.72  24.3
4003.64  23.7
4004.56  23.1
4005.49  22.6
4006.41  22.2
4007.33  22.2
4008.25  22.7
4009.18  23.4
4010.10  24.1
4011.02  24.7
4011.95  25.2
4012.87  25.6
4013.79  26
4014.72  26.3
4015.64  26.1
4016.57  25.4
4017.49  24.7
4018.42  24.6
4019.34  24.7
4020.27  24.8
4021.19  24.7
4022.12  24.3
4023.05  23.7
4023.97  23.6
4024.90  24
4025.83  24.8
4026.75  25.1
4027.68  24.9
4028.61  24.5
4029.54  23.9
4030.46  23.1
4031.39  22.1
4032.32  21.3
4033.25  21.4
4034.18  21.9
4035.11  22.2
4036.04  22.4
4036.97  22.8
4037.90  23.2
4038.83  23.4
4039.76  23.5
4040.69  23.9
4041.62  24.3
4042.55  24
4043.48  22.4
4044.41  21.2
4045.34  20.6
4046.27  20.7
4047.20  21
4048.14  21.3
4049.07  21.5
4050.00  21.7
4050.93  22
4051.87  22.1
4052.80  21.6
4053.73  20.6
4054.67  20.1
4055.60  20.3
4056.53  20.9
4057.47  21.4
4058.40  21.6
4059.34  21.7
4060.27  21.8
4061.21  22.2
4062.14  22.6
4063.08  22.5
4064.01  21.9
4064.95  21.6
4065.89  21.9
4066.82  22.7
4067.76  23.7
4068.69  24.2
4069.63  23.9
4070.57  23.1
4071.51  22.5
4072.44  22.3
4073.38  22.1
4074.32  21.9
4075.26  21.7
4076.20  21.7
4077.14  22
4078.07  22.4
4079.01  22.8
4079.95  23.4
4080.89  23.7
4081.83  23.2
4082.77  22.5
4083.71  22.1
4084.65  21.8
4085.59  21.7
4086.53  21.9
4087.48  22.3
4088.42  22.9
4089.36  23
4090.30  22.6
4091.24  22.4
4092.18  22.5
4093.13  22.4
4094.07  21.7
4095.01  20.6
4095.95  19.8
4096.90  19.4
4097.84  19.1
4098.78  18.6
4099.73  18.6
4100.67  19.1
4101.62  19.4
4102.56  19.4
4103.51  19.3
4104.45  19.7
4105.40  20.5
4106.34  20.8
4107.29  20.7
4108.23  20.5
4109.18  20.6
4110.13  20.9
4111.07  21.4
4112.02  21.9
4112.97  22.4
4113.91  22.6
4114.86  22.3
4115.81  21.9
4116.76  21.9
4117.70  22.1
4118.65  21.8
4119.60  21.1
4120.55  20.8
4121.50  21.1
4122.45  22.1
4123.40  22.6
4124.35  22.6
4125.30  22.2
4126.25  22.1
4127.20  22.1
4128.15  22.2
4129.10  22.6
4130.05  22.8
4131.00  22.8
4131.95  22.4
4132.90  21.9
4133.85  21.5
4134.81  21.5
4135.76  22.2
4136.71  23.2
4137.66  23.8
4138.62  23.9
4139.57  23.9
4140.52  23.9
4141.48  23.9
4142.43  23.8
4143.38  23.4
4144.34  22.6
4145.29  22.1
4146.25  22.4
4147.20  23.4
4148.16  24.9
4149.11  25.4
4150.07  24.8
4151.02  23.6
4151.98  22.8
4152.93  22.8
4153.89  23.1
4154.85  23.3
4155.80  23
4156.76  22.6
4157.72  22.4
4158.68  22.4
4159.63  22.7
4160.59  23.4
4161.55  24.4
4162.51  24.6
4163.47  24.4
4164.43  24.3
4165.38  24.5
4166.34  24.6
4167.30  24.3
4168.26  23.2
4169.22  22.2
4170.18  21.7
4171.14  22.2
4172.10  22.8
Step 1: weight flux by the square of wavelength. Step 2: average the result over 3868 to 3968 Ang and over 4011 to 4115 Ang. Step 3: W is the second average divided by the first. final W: 1.47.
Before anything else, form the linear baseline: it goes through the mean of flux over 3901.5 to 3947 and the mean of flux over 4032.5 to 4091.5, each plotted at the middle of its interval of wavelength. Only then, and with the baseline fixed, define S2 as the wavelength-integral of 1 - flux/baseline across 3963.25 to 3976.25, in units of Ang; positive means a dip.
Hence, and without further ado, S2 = 4.8 Ang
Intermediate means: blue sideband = 16.7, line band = 11.6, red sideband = 22.2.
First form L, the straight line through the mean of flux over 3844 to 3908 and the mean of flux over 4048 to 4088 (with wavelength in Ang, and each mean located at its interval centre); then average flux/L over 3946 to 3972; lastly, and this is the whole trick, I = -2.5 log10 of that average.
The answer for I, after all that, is 0.19 mag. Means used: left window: 16.1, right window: 22.1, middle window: 15.7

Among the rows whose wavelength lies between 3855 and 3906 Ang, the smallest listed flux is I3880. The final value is 11.6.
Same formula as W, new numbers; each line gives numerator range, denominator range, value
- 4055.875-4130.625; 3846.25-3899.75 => 1.53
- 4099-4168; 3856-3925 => 1.48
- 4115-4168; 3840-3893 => 1.67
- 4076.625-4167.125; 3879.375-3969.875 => 1.52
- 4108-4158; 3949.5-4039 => 1.19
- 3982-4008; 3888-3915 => 1.26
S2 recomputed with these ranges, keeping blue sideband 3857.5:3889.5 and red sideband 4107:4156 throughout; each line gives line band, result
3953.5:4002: 2.9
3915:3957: 2.3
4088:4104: 0.7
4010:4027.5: -4.8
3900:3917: -3.0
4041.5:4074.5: -2.2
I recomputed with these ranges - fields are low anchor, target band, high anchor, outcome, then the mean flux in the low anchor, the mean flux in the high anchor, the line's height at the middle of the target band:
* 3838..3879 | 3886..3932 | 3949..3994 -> -0.054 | 16.4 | 16.7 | 16.5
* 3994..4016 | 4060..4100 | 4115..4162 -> 0.055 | 23.7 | 22.8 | 23.2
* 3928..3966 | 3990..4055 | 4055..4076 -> -0.173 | 15.5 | 22.2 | 19.8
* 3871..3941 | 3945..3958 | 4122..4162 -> -0.096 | 16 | 23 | 17.4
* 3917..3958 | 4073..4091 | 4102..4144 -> -0.086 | 16.2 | 22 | 20.7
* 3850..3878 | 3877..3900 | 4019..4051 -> 0.157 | 16.5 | 23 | 17.4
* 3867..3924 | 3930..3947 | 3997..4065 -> 0.346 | 17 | 23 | 18.9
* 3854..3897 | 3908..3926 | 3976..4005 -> -0.125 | 15.8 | 20.7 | 17.6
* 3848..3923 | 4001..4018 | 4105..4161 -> -0.228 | 16.9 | 22.5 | 19.7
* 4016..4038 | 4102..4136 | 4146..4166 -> 0.098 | 23.7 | 23.6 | 23.6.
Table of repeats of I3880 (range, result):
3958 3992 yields 9.77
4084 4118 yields 18.6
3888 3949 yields 8.77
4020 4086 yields 20.1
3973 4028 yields 12.1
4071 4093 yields 21.7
